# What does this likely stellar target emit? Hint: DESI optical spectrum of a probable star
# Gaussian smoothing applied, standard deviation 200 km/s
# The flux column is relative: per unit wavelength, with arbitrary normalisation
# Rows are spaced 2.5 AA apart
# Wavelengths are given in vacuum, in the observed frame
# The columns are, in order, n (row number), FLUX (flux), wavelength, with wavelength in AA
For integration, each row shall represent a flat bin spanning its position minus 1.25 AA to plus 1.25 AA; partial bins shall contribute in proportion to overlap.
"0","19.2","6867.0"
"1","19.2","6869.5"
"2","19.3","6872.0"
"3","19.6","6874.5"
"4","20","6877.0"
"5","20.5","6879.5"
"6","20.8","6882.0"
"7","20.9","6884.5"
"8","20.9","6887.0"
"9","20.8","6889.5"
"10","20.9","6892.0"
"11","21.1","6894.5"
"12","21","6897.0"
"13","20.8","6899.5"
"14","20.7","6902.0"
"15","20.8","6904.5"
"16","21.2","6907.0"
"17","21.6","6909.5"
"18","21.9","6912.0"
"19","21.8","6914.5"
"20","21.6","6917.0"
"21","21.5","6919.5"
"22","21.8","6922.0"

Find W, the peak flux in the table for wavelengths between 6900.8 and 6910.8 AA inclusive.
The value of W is 21.6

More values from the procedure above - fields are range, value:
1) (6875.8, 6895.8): 21.1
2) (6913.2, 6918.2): 21.8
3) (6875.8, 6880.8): 20.5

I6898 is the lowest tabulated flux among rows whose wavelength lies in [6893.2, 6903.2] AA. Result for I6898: 20.7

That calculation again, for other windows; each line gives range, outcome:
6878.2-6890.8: 20.5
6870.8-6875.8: 19.3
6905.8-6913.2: 21.2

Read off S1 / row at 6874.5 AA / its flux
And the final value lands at 19.6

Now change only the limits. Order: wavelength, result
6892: 20.9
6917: 21.6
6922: 21.8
